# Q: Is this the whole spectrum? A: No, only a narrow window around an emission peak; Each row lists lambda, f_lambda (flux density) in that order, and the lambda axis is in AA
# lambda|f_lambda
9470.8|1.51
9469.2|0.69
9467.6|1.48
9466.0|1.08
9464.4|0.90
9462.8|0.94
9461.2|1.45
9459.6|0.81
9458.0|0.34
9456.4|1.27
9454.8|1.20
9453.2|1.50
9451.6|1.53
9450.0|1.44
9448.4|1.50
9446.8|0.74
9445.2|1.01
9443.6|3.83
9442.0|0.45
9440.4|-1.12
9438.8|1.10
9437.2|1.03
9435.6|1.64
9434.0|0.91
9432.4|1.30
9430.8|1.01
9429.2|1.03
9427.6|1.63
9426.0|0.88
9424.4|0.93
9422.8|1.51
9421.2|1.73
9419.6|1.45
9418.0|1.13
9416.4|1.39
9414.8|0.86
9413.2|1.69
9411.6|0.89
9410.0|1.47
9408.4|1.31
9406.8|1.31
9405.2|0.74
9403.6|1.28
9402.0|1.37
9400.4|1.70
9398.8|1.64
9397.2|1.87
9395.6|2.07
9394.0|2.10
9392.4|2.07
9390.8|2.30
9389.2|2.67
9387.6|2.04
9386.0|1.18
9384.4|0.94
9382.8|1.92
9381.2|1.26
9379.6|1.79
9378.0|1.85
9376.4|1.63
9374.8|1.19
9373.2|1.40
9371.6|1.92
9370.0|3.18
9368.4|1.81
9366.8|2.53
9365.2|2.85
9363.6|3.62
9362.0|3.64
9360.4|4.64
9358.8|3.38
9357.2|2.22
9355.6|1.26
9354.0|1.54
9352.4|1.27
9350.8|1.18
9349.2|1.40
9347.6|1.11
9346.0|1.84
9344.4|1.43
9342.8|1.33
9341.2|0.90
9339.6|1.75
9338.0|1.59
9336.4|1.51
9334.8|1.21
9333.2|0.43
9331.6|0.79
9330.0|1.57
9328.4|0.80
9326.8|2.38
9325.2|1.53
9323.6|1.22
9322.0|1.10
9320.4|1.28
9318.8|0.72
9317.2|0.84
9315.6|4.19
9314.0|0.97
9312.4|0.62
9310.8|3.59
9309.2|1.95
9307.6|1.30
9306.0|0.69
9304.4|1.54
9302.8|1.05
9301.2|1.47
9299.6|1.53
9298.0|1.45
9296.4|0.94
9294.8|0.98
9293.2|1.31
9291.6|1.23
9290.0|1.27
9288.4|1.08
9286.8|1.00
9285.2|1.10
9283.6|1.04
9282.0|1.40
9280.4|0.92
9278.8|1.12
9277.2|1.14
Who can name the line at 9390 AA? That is [N II] 6583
